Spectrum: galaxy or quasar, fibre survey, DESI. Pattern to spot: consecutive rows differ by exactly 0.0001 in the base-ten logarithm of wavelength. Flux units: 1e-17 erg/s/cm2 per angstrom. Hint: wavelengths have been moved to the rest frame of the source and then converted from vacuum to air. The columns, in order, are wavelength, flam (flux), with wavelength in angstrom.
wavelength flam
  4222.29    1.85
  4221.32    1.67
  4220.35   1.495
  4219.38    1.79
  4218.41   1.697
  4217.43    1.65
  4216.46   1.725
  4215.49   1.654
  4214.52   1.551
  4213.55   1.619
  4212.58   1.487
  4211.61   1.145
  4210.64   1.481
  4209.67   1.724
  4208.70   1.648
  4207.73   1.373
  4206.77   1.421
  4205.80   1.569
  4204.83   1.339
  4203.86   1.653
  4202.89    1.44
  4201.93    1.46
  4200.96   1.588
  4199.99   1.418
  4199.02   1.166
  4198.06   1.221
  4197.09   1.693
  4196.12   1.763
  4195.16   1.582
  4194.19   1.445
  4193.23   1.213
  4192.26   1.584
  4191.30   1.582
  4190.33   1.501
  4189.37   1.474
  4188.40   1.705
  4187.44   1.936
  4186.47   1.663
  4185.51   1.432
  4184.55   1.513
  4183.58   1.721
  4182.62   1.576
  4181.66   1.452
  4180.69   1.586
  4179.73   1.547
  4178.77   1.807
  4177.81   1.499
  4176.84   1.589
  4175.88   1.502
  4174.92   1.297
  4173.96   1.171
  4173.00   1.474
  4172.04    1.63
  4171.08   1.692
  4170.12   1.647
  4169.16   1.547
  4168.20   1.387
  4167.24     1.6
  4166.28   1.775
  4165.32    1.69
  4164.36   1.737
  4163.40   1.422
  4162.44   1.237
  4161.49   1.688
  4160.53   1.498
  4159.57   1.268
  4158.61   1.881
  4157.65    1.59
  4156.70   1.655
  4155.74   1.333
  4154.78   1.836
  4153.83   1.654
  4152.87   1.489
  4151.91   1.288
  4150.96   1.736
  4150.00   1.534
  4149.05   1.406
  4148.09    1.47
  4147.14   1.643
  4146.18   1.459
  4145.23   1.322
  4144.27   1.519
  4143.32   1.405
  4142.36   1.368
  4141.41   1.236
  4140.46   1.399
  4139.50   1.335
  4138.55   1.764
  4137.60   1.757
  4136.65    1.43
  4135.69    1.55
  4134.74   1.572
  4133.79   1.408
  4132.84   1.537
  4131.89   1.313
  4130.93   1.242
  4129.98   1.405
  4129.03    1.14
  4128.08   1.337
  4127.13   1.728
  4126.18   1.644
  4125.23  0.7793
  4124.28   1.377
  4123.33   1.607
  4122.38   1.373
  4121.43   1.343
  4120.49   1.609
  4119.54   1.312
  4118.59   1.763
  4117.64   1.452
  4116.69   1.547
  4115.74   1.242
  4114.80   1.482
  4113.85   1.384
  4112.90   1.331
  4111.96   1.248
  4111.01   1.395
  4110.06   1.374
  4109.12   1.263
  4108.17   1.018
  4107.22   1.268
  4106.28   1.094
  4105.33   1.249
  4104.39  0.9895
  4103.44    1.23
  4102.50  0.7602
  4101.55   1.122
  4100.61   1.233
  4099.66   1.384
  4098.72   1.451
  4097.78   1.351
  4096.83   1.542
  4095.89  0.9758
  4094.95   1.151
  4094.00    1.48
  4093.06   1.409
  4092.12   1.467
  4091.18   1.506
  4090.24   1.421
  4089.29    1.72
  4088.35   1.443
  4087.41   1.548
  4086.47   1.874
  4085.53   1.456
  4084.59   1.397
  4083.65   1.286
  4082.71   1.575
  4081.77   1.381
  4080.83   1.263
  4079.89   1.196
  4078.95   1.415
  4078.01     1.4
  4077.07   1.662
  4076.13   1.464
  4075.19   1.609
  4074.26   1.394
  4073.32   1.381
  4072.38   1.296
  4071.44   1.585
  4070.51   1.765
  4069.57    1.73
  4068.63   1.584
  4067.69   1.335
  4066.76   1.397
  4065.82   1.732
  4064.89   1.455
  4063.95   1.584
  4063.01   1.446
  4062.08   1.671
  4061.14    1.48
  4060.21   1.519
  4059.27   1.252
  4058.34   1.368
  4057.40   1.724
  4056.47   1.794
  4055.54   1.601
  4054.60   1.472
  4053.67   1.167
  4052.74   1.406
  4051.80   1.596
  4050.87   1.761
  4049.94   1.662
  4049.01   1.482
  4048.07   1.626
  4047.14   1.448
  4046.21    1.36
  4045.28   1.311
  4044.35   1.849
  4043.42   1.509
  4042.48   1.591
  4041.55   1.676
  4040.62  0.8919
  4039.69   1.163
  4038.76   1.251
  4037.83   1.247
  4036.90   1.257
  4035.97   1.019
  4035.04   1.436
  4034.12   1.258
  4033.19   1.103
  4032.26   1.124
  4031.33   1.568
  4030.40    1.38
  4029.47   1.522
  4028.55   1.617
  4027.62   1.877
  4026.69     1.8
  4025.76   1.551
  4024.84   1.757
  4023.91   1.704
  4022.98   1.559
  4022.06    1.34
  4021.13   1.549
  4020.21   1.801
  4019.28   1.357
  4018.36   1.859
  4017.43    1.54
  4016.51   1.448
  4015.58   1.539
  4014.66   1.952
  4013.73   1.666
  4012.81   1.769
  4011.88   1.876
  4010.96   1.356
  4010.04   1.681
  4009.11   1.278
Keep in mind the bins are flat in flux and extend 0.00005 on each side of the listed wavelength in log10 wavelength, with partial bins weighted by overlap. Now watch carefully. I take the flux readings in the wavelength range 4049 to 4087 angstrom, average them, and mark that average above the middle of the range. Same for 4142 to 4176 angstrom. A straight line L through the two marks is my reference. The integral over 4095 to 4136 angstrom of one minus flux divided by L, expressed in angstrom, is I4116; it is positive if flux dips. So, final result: 4.9 angstrom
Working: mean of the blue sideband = 1.5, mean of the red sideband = 1.52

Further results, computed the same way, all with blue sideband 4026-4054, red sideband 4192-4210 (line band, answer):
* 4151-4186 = -1.8 angstrom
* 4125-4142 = 0.4 angstrom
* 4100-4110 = 2.2 angstrom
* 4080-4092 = -0.3 angstrom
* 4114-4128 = 0.2 angstrom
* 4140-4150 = 0.3 angstrom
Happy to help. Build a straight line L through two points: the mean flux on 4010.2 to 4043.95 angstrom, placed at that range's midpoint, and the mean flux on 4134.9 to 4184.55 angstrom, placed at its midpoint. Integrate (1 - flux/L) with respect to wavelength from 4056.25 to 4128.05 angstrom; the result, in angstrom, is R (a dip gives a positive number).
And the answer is 4.8 angstrom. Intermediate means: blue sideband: 1.5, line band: 1.41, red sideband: 1.53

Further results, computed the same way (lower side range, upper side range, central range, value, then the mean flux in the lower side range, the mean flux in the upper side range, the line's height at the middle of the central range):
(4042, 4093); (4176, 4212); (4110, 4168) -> 1.7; 1.51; 1.53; 1.52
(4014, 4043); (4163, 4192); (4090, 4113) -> 3.9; 1.48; 1.57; 1.52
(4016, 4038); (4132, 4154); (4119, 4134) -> 1.0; 1.49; 1.49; 1.49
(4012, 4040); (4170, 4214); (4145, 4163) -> -0.1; 1.51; 1.52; 1.52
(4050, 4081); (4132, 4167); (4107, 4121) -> 1.2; 1.5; 1.52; 1.52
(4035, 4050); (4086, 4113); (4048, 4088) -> -4.3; 1.39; 1.32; 1.36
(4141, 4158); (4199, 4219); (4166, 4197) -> -1.0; 1.5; 1.52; 1.51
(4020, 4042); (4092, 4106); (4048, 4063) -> -1.8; 1.43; 1.25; 1.36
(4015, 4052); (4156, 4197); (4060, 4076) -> -0.2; 1.49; 1.56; 1.5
